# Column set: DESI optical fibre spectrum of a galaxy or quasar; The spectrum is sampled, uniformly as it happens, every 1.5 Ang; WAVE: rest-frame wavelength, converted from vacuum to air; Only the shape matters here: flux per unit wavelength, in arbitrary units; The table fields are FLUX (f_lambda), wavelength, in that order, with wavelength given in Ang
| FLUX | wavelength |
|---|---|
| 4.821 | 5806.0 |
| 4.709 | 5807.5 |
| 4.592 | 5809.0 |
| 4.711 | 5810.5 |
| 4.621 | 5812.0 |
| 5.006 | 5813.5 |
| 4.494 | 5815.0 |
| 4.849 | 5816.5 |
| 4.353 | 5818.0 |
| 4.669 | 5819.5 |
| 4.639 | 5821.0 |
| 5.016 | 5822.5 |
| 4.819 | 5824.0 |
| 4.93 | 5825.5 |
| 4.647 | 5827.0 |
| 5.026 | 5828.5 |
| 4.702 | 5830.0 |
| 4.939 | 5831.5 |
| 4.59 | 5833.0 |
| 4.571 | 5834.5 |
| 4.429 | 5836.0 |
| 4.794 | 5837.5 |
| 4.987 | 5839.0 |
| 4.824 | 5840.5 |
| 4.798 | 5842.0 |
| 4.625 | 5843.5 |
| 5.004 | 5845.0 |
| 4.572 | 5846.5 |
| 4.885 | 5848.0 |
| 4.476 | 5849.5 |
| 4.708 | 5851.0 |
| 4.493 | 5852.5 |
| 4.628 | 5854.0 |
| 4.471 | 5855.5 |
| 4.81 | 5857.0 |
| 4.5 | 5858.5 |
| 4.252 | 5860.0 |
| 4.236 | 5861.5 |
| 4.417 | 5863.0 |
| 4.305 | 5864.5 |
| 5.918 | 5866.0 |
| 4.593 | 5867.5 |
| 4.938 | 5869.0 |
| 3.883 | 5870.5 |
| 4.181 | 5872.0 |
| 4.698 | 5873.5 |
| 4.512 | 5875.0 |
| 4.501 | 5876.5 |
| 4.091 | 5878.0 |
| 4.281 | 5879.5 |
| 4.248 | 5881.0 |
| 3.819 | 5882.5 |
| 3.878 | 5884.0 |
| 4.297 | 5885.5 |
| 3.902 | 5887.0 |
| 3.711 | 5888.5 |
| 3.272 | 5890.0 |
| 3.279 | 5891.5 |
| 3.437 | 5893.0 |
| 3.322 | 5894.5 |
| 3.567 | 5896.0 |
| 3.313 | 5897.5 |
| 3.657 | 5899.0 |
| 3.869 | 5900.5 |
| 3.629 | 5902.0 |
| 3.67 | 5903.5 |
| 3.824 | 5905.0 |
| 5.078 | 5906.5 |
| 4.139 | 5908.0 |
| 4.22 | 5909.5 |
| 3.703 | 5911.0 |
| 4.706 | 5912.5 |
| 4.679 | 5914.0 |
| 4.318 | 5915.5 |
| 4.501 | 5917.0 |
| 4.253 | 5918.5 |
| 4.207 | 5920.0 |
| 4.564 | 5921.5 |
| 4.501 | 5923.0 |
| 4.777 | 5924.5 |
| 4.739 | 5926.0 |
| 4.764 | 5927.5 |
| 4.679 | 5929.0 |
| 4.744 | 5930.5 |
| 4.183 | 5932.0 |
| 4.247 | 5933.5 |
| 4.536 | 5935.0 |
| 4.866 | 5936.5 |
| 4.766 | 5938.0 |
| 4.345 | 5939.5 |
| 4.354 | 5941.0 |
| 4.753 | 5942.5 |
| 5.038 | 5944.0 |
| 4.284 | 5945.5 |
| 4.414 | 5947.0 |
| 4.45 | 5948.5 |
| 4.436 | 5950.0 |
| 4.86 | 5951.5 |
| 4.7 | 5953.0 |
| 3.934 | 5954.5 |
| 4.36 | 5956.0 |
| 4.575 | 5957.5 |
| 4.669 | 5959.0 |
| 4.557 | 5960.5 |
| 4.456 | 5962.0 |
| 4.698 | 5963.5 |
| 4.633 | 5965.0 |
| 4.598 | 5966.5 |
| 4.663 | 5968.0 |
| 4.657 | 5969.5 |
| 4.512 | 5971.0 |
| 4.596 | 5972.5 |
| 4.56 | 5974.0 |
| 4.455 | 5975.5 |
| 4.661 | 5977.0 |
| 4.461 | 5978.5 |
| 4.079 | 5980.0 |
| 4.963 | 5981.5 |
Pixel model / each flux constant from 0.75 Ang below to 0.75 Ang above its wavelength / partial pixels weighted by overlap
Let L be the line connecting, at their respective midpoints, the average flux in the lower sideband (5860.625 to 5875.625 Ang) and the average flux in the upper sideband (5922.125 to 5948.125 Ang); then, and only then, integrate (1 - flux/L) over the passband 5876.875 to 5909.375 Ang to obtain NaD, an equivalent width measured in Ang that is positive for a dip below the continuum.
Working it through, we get 5.2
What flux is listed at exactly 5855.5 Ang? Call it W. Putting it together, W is 4.471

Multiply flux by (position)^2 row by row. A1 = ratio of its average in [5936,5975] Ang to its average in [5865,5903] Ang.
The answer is 1.2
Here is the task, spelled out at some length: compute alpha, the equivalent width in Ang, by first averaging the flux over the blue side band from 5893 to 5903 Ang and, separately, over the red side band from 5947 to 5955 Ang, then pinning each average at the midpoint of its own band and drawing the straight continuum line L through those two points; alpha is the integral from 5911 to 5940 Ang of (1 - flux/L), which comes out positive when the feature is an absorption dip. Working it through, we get -3.5 Ang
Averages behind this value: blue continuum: 3.55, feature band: 4.53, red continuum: 4.49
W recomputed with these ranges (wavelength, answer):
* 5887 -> 3.902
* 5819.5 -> 4.669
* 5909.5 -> 4.22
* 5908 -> 4.139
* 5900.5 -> 3.869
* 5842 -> 4.798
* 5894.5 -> 3.322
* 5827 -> 4.647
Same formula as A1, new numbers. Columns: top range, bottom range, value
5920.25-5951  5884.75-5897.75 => 1.30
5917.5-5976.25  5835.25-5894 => 1.06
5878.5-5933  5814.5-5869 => 0.89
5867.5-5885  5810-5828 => 0.92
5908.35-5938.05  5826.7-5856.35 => 0.98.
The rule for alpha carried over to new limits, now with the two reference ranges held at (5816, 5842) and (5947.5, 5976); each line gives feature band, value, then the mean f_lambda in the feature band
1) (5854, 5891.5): 3.0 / 4.31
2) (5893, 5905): 2.7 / 3.58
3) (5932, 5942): 0.2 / 4.5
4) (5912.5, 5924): 0.4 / 4.46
